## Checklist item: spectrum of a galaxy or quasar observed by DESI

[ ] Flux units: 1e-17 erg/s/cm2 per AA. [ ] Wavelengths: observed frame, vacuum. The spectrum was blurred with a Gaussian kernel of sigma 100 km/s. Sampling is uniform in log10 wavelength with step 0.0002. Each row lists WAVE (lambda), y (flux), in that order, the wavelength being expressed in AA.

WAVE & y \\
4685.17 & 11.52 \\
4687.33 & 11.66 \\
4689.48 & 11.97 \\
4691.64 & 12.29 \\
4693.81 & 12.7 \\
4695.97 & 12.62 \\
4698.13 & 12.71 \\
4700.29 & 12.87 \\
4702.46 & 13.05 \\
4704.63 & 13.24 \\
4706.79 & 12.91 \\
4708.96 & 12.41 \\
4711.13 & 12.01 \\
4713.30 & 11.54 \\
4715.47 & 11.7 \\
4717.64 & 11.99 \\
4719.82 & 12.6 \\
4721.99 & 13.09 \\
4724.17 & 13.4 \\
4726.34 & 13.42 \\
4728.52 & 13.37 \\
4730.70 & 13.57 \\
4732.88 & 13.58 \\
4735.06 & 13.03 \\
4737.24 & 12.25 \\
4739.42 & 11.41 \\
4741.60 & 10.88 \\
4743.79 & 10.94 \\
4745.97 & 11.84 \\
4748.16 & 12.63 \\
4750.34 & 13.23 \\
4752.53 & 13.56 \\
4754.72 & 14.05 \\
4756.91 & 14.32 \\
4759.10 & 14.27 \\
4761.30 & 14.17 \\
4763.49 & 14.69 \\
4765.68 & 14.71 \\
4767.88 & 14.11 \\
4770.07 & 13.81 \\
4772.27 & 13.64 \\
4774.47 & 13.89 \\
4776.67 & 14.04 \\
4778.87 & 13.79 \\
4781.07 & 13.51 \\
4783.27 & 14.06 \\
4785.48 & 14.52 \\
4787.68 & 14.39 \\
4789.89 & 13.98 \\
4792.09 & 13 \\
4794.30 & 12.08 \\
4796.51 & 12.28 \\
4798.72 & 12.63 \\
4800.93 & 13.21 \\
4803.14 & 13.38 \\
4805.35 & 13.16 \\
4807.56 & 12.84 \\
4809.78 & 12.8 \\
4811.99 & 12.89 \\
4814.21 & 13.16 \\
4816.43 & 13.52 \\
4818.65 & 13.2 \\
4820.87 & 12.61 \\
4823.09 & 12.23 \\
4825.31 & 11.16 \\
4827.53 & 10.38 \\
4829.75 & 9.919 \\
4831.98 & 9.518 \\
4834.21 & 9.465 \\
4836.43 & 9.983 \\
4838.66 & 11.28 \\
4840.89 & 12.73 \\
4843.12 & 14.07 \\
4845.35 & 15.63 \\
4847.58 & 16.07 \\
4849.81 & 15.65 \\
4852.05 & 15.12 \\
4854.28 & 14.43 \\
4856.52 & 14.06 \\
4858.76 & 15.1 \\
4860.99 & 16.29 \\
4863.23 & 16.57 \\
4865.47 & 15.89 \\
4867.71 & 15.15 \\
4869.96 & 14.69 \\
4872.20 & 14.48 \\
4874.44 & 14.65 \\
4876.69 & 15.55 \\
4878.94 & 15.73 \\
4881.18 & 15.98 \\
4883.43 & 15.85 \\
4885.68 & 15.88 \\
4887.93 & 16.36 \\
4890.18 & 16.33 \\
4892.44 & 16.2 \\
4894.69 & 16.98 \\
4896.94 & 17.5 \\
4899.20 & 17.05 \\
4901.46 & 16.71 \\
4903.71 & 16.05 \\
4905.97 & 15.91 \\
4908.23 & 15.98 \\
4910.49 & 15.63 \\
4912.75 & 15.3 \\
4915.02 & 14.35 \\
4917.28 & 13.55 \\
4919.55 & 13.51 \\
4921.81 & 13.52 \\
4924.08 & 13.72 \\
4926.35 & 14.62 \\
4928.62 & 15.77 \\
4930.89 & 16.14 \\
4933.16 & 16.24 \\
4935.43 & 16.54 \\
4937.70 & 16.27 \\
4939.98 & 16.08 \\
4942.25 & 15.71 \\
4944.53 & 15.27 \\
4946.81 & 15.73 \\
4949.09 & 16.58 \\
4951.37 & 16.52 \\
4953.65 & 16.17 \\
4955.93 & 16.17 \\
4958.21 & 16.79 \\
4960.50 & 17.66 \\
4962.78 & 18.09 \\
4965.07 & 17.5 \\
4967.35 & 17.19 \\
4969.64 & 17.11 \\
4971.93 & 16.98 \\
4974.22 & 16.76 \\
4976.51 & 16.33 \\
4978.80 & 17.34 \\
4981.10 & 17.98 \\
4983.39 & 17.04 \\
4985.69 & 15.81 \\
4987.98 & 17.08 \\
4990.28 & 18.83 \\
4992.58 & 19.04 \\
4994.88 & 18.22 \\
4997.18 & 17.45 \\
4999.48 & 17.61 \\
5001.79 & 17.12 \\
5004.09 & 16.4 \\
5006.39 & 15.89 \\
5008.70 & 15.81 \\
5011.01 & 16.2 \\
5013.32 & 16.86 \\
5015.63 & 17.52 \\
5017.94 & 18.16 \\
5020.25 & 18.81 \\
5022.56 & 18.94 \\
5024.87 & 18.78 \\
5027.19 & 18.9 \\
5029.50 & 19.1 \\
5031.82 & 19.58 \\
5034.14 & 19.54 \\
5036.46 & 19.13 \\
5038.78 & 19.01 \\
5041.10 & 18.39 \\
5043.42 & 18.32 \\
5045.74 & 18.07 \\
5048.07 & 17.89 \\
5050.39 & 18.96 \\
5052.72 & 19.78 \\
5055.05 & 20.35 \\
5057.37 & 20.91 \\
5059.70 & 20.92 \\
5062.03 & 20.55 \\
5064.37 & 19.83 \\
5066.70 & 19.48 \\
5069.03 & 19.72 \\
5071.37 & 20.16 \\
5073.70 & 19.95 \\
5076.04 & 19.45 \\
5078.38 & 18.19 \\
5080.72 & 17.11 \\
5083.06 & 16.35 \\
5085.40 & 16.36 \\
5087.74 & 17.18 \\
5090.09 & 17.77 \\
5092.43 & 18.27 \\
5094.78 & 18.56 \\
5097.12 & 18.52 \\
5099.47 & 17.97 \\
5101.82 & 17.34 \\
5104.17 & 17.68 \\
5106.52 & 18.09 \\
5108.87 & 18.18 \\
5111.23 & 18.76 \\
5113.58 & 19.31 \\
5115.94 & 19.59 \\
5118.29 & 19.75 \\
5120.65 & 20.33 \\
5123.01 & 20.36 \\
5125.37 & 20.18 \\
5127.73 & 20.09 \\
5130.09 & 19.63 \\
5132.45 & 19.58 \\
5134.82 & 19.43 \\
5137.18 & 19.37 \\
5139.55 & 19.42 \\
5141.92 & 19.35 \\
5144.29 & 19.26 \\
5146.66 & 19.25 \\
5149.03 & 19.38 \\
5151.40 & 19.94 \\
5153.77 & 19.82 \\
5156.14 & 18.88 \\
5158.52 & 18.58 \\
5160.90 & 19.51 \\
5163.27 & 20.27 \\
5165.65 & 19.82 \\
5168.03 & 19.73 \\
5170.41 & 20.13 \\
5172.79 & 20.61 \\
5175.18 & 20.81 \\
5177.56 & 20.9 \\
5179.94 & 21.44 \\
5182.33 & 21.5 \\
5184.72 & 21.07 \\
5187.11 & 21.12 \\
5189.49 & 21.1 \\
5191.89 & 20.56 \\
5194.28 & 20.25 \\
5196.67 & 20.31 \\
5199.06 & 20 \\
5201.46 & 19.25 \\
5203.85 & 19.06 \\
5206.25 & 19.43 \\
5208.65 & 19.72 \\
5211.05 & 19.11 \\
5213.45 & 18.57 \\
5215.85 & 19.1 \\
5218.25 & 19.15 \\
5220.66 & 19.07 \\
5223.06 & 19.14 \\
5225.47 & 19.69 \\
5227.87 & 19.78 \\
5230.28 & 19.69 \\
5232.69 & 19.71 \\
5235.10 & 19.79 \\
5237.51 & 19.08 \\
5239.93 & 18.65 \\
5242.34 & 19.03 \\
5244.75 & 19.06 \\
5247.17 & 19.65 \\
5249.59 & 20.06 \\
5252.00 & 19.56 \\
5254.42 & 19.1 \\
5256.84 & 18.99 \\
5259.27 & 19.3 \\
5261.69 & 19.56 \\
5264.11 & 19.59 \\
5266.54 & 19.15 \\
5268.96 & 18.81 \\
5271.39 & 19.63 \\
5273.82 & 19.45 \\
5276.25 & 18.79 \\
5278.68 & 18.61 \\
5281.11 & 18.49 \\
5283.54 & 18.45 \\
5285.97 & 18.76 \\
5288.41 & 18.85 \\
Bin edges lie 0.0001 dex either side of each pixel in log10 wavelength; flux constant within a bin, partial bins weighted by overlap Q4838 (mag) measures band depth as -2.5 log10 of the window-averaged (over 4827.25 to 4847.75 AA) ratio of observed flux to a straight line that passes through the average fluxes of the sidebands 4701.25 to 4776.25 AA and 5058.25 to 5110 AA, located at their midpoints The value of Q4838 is 0.24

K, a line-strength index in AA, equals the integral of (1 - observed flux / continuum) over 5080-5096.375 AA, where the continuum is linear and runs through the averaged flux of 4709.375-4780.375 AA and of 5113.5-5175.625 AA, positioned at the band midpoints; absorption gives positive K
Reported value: 1.2 AA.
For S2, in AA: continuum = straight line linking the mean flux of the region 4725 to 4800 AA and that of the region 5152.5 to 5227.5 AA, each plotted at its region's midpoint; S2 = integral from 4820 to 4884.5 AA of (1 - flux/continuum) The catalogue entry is 4.13 AA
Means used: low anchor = 13.3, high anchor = 19.9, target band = 13.8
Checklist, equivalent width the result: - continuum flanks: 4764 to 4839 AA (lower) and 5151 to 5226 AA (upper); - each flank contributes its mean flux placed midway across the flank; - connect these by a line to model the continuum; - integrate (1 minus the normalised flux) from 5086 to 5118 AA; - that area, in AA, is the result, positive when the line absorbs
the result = 0.1 AA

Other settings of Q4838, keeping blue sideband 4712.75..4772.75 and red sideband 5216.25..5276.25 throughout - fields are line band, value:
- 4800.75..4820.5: 0.07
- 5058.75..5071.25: -0.18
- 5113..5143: -0.11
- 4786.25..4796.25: 0.03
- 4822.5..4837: 0.34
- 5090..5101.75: -0.04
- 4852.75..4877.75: -0.04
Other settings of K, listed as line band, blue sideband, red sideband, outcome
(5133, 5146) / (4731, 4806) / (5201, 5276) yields -0.9 AA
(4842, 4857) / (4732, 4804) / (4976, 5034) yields -0.2 AA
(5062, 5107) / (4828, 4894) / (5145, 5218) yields -0.3 AA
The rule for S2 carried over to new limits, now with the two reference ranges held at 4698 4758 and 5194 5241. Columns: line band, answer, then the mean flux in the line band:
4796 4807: 0.6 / 13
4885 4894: -0.8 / 16.2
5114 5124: -1.0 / 19.9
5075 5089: 0.1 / 17.4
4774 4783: -0.3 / 13.8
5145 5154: -0.5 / 19.6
